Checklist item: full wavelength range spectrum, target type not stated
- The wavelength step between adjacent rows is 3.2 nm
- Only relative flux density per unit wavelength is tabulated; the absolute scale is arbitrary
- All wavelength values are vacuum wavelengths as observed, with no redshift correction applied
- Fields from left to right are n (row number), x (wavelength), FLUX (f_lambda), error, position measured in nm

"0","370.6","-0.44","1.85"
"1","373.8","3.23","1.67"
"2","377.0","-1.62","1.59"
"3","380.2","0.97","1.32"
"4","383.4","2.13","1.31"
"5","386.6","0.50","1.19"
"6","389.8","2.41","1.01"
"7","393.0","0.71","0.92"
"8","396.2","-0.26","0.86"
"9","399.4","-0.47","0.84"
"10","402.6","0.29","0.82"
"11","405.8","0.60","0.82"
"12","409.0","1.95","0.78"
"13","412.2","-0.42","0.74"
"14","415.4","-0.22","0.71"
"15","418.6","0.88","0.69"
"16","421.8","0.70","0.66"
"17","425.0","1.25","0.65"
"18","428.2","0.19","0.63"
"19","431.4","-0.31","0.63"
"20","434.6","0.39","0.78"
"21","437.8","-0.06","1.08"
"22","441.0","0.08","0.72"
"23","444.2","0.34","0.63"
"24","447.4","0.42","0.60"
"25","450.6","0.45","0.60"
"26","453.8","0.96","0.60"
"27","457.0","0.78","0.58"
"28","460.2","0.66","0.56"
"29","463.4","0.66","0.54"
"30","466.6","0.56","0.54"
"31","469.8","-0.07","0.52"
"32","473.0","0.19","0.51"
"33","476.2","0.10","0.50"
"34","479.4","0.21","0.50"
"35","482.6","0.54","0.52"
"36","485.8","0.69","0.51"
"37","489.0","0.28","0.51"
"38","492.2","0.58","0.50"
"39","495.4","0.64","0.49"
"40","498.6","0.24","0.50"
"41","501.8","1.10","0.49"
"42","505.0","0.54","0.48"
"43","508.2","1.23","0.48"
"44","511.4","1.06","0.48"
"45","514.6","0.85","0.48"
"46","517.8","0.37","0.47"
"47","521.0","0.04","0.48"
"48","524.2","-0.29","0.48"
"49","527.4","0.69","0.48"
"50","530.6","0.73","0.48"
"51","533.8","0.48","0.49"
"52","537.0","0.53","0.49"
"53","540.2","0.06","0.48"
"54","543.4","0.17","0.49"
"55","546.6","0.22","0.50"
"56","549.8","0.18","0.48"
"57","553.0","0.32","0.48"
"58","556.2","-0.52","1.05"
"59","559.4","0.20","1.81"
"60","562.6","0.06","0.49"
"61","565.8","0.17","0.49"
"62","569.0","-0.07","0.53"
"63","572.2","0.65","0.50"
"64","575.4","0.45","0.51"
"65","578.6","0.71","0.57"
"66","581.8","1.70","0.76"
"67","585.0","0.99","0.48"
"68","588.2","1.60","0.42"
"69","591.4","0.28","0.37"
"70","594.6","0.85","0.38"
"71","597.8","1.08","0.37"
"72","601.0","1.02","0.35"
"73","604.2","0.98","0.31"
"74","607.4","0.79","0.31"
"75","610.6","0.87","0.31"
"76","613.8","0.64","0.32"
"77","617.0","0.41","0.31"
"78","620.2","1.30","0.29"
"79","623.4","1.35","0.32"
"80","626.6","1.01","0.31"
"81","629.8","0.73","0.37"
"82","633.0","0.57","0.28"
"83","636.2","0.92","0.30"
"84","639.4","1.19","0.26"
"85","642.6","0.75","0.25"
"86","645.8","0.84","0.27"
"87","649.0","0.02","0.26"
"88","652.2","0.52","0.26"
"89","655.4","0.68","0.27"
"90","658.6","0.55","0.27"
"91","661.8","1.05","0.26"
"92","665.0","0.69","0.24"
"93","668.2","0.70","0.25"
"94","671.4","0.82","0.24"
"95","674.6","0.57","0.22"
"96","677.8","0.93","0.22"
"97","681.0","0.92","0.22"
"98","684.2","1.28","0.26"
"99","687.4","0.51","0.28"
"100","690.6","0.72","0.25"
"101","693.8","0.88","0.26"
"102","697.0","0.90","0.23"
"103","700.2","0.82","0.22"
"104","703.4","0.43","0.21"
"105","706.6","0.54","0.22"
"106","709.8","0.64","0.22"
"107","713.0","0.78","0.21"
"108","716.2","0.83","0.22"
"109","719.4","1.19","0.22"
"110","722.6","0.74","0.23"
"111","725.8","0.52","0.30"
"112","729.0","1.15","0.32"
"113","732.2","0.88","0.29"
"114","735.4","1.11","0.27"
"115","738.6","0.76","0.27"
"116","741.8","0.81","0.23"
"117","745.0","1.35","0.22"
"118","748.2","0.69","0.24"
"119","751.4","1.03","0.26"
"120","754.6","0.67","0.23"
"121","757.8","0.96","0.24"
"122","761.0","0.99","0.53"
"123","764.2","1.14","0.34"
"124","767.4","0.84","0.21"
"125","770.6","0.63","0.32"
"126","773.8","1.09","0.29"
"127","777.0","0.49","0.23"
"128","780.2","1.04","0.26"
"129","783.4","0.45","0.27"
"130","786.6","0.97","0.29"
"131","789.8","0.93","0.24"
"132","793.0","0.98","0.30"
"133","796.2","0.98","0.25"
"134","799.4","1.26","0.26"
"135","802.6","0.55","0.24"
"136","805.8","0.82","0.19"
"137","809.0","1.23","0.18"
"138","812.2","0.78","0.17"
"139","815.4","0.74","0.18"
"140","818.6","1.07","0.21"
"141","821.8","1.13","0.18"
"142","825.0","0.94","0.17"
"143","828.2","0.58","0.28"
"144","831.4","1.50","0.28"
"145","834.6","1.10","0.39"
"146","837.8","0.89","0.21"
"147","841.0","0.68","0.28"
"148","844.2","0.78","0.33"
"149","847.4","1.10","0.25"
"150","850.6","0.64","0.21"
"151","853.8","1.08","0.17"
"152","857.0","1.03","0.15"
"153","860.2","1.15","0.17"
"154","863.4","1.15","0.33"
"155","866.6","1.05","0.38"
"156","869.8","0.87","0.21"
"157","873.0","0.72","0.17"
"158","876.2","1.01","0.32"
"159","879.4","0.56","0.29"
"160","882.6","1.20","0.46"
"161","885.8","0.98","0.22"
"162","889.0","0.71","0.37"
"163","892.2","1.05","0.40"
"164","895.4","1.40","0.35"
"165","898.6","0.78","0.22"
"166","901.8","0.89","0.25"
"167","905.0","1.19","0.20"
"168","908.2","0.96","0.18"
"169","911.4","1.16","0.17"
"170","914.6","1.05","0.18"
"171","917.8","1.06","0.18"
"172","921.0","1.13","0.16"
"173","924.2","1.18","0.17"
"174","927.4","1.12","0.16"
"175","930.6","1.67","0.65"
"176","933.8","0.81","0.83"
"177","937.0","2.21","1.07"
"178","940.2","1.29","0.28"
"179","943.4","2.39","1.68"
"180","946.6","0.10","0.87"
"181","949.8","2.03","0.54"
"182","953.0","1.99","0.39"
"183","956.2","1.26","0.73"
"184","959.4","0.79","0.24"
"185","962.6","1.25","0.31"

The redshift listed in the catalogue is 1.592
